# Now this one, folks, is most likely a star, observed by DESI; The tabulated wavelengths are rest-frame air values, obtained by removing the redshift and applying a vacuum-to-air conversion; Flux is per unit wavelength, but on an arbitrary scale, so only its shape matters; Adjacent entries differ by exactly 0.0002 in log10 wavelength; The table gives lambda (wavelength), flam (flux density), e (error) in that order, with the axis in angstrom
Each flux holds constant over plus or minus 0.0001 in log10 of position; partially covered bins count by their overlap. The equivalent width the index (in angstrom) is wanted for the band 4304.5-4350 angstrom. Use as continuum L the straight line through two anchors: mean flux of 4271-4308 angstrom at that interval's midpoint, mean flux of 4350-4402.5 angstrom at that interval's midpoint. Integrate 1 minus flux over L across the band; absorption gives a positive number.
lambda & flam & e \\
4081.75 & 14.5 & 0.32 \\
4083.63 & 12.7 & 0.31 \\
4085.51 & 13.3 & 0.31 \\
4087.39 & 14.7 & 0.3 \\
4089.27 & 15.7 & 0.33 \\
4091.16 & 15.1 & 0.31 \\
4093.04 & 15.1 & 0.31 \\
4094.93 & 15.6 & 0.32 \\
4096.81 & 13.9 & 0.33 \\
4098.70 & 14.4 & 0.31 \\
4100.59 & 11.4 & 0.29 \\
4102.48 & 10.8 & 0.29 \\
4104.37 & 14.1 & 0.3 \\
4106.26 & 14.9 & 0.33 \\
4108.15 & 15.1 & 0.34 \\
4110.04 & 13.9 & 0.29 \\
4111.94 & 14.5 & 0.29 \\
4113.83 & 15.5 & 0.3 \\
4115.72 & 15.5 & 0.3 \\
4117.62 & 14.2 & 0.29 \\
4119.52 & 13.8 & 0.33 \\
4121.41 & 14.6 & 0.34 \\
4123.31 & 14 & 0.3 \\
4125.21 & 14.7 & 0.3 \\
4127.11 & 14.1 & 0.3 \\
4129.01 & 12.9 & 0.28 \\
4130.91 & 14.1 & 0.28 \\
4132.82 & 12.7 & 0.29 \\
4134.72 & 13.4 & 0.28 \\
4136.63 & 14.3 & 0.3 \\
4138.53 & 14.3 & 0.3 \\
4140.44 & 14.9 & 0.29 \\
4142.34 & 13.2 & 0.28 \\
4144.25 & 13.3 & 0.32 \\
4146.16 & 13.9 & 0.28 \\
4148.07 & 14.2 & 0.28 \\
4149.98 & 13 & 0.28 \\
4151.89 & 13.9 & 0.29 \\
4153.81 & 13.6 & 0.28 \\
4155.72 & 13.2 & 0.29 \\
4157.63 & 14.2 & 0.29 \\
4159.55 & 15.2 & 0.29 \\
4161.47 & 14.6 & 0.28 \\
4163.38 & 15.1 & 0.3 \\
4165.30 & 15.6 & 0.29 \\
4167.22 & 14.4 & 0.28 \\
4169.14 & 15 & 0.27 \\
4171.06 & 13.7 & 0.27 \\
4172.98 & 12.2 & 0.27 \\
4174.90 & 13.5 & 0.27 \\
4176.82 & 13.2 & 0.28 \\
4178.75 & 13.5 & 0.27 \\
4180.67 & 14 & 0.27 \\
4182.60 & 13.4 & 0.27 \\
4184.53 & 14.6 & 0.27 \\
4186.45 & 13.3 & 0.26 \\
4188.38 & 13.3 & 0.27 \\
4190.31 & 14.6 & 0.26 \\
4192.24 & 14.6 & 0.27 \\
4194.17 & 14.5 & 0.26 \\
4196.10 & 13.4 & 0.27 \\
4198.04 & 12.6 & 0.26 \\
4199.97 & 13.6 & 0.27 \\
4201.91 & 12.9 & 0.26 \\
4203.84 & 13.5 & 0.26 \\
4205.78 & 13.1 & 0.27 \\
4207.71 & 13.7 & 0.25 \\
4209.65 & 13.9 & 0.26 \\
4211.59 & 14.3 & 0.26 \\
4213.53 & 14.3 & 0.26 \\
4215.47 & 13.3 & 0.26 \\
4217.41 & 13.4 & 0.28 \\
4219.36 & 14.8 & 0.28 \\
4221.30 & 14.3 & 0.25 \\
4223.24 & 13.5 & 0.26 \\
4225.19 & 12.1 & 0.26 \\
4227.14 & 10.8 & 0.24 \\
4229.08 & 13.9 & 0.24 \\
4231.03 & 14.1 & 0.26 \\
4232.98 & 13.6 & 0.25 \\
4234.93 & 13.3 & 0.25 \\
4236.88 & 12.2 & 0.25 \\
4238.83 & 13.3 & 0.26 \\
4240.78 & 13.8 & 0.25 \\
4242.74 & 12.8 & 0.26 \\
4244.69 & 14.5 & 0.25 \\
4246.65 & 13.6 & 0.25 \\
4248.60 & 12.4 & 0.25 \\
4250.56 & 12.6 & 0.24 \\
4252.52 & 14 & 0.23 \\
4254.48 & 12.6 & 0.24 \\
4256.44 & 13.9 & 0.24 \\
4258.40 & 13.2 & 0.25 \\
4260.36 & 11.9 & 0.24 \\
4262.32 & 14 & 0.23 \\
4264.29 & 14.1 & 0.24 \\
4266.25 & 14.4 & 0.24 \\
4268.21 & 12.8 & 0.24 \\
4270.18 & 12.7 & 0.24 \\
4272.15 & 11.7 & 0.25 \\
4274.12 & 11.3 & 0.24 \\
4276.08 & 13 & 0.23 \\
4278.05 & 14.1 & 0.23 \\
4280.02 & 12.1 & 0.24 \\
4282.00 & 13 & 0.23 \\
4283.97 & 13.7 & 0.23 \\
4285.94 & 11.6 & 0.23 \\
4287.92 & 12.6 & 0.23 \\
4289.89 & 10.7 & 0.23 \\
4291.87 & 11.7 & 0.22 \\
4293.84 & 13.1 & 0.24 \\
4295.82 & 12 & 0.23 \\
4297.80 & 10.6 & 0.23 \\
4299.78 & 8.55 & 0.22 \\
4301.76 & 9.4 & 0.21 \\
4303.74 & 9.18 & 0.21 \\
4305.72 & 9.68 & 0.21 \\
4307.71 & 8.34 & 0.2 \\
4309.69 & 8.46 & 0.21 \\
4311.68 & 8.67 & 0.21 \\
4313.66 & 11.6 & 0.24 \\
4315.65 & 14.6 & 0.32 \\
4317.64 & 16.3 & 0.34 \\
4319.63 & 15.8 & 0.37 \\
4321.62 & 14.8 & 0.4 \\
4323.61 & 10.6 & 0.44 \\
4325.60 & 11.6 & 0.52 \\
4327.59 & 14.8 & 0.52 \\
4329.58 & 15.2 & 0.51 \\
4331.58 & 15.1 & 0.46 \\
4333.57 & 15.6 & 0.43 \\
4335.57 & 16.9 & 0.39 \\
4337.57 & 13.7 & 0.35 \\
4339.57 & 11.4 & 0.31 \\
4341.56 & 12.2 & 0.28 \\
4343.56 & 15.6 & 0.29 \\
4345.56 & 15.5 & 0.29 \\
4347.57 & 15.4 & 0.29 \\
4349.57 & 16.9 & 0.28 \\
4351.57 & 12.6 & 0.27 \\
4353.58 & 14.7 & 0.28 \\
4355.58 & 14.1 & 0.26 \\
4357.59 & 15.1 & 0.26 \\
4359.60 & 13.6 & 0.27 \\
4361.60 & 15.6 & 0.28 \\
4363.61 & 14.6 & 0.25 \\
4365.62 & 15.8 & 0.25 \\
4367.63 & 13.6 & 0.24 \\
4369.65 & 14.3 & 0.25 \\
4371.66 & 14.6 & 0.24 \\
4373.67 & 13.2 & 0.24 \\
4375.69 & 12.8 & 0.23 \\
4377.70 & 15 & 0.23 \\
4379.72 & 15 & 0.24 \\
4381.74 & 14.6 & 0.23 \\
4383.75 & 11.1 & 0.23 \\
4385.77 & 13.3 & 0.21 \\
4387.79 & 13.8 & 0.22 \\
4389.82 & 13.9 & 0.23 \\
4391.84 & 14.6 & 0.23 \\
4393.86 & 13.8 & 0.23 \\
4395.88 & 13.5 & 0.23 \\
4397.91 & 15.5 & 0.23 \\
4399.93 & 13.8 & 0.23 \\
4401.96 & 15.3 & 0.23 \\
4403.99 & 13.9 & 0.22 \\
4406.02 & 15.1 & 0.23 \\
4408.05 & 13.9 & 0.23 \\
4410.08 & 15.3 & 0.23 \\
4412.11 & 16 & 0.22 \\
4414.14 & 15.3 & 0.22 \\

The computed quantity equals -2.5 angstrom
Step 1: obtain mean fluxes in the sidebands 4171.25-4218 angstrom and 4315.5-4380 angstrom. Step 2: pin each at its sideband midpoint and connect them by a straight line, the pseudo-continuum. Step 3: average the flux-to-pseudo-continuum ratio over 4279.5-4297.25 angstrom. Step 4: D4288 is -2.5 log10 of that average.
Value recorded 0.16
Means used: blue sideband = 13.6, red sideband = 14.4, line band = 12.2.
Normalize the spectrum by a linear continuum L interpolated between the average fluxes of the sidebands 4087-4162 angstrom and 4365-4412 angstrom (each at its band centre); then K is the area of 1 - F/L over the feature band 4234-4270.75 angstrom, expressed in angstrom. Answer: 2.3 angstrom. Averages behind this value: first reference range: 14.1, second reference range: 14.2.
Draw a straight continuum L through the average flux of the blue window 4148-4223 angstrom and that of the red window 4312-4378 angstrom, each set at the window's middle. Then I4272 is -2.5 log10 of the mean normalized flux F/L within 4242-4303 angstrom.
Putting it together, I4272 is 0.13 mag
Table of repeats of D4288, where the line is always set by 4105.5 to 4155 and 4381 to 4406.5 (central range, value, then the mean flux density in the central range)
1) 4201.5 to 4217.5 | 0.03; 13.6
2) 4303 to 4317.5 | 0.32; 10.5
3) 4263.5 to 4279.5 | 0.08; 13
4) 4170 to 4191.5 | 0.04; 13.6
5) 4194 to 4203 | 0.06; 13.3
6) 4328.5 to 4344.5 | -0.03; 14.5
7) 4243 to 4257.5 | 0.06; 13.3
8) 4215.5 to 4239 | 0.06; 13.3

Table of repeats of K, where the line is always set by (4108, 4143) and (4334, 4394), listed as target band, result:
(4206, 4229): 1.17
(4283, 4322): 7.45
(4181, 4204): 0.81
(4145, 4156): 0.42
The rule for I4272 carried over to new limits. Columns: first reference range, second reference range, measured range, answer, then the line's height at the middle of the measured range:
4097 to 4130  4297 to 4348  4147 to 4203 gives -0.02 mag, 13.6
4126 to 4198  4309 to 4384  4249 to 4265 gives 0.06 mag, 14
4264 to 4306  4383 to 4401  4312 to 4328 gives -0.08 mag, 12.5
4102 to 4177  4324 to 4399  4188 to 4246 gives 0.05 mag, 14.1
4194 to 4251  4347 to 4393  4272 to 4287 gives 0.09 mag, 13.7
